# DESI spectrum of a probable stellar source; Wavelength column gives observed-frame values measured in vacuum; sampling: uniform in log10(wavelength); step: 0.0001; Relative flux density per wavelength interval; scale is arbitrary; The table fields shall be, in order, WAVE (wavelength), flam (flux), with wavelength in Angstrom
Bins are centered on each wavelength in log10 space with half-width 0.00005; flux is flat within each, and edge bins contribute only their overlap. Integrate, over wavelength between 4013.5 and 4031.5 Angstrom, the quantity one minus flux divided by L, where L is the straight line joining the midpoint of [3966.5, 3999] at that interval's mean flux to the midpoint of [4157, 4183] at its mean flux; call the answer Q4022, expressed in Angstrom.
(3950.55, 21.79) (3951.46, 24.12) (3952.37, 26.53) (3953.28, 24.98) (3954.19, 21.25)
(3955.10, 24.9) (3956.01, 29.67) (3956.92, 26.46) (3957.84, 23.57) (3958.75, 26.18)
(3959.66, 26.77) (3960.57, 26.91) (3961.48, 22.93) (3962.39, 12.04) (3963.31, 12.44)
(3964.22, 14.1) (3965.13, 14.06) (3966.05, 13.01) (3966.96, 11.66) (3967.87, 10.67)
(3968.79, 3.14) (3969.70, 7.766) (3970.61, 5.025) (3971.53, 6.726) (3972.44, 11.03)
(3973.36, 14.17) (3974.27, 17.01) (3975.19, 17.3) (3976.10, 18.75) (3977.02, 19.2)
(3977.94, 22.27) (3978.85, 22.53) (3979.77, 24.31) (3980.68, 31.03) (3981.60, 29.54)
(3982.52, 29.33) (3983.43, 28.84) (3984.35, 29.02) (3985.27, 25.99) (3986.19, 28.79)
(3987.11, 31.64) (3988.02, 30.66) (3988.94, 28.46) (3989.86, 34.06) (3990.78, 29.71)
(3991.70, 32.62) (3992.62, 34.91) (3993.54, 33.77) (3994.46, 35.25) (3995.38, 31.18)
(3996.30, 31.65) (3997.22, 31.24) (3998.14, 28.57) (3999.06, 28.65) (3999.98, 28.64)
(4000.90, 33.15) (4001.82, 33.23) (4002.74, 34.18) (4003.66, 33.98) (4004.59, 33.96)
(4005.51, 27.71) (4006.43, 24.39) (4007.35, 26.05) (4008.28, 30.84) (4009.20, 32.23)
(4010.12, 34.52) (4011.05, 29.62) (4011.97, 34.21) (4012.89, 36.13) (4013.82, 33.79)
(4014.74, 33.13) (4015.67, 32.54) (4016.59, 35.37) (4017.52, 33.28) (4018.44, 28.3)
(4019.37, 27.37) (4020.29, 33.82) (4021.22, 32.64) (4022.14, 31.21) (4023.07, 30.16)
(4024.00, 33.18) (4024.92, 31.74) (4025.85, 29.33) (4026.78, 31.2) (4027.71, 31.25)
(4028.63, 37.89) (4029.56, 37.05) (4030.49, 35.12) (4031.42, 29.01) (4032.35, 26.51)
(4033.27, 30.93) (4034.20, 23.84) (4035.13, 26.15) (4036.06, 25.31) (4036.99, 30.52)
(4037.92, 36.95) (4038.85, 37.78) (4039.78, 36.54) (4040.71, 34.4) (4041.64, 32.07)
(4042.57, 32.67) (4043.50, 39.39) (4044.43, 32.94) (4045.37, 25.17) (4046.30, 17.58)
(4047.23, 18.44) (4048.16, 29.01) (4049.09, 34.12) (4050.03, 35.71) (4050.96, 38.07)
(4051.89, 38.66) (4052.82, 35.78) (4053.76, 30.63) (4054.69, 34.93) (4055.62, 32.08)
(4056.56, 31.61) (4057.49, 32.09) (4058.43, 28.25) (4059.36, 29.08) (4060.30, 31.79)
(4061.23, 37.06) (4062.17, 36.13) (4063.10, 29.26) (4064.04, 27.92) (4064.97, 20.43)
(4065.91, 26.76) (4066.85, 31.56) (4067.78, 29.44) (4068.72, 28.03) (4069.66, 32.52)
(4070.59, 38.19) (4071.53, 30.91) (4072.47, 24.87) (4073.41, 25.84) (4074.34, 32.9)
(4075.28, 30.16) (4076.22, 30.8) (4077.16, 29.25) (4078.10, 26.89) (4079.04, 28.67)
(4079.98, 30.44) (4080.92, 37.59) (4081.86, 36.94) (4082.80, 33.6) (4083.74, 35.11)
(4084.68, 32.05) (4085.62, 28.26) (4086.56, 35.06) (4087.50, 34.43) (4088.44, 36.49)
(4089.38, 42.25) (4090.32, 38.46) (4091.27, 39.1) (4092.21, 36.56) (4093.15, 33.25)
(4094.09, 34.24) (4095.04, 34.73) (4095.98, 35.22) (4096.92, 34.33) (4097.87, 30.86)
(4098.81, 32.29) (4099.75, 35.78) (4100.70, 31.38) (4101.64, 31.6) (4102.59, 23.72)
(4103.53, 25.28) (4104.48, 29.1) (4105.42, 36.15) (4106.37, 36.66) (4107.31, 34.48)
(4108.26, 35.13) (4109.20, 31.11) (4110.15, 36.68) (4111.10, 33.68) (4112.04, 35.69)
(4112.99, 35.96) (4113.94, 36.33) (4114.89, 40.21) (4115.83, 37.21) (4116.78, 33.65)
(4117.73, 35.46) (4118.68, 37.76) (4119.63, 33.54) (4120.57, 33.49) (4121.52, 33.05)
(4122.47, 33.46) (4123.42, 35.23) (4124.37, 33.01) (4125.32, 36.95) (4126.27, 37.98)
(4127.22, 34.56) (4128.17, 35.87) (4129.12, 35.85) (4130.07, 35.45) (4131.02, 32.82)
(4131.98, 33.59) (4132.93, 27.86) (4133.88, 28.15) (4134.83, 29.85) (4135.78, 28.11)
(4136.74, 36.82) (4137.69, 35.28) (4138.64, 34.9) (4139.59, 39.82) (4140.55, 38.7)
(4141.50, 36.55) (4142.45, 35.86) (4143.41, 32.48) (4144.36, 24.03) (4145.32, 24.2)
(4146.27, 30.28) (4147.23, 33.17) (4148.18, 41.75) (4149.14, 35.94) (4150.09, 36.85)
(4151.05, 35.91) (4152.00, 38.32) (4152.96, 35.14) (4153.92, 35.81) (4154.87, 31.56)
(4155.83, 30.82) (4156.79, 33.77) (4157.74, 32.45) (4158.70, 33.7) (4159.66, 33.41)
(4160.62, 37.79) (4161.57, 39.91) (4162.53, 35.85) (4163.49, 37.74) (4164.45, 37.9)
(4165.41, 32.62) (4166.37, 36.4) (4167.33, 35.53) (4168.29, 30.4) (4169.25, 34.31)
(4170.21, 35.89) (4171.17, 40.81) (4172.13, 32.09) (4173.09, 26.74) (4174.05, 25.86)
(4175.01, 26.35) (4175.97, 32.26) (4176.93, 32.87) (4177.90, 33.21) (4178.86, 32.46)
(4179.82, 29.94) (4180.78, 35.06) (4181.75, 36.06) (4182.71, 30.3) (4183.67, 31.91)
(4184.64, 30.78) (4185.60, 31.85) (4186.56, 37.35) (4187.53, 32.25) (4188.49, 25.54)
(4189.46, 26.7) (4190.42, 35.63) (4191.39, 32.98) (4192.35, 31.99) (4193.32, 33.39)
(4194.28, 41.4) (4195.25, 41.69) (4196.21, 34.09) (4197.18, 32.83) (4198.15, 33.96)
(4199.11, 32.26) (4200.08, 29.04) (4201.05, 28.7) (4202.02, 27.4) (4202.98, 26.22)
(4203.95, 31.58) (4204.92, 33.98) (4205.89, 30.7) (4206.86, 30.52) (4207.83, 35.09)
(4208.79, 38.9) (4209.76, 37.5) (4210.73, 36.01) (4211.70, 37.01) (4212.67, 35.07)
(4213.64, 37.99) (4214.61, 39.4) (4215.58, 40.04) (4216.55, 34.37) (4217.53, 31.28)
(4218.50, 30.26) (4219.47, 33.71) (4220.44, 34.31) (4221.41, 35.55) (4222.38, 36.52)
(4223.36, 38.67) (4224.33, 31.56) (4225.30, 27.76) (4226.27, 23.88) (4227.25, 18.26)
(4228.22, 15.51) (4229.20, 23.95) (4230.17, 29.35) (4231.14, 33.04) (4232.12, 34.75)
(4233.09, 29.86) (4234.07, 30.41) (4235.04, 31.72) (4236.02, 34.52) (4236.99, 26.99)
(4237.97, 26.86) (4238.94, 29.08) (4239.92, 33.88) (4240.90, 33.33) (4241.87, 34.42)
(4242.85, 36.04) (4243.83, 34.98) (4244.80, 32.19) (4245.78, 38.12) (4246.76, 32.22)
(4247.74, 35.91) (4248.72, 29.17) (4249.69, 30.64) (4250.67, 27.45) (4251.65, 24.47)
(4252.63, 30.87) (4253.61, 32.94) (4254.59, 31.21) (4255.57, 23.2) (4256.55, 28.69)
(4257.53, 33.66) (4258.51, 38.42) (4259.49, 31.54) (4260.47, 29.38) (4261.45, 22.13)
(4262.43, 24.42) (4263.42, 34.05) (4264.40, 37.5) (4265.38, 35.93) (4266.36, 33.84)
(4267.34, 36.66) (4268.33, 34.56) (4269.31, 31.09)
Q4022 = -4.6 Angstrom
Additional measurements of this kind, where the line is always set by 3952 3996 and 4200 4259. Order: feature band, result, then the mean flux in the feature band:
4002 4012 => -3.0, 31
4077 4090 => -3.4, 33.5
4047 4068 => -4.8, 31.4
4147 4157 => -2.2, 35.5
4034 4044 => -3.1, 32.6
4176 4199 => -2.2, 33.2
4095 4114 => -4.0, 33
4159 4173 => -2.8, 35.5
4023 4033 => -3.1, 32.1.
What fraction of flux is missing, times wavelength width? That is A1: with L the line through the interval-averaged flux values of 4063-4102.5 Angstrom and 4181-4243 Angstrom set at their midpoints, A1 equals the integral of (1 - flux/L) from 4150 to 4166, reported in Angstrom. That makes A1 -1.5 Angstrom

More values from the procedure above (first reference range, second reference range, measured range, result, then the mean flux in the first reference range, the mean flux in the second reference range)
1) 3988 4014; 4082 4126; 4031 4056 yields 1.10 Angstrom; 31.6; 34.3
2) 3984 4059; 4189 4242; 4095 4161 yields -4.07 Angstrom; 31.5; 32.3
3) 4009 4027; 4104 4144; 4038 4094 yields 1.86 Angstrom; 32.2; 34.6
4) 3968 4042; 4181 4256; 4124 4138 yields -1.27 Angstrom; 28.6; 32.1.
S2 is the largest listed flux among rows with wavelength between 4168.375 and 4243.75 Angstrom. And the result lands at 41.69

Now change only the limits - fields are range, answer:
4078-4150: 42.25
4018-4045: 39.39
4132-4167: 41.75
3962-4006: 35.25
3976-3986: 31.03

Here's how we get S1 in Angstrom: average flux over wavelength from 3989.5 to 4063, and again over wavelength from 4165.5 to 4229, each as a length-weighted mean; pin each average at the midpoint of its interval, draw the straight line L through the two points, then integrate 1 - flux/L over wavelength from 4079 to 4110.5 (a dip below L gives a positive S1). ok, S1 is -1.6 Angstrom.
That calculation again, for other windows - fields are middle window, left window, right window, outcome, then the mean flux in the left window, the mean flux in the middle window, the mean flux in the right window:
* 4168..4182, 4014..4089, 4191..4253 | -0.1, 31.5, 32.2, 32.3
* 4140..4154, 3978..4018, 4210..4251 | -1.2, 30.9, 34.3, 32.1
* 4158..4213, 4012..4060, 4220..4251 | -3.8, 31.8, 33.3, 31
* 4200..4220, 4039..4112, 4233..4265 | -1.4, 32.3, 33.7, 31.3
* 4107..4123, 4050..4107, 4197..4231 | -1.4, 32.4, 35.1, 32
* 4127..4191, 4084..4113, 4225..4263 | -2.4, 33.8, 33.4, 29.9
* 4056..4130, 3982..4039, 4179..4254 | -3.3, 31.3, 33.1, 32.2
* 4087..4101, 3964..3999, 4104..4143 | -1.3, 23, 35.3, 34.7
